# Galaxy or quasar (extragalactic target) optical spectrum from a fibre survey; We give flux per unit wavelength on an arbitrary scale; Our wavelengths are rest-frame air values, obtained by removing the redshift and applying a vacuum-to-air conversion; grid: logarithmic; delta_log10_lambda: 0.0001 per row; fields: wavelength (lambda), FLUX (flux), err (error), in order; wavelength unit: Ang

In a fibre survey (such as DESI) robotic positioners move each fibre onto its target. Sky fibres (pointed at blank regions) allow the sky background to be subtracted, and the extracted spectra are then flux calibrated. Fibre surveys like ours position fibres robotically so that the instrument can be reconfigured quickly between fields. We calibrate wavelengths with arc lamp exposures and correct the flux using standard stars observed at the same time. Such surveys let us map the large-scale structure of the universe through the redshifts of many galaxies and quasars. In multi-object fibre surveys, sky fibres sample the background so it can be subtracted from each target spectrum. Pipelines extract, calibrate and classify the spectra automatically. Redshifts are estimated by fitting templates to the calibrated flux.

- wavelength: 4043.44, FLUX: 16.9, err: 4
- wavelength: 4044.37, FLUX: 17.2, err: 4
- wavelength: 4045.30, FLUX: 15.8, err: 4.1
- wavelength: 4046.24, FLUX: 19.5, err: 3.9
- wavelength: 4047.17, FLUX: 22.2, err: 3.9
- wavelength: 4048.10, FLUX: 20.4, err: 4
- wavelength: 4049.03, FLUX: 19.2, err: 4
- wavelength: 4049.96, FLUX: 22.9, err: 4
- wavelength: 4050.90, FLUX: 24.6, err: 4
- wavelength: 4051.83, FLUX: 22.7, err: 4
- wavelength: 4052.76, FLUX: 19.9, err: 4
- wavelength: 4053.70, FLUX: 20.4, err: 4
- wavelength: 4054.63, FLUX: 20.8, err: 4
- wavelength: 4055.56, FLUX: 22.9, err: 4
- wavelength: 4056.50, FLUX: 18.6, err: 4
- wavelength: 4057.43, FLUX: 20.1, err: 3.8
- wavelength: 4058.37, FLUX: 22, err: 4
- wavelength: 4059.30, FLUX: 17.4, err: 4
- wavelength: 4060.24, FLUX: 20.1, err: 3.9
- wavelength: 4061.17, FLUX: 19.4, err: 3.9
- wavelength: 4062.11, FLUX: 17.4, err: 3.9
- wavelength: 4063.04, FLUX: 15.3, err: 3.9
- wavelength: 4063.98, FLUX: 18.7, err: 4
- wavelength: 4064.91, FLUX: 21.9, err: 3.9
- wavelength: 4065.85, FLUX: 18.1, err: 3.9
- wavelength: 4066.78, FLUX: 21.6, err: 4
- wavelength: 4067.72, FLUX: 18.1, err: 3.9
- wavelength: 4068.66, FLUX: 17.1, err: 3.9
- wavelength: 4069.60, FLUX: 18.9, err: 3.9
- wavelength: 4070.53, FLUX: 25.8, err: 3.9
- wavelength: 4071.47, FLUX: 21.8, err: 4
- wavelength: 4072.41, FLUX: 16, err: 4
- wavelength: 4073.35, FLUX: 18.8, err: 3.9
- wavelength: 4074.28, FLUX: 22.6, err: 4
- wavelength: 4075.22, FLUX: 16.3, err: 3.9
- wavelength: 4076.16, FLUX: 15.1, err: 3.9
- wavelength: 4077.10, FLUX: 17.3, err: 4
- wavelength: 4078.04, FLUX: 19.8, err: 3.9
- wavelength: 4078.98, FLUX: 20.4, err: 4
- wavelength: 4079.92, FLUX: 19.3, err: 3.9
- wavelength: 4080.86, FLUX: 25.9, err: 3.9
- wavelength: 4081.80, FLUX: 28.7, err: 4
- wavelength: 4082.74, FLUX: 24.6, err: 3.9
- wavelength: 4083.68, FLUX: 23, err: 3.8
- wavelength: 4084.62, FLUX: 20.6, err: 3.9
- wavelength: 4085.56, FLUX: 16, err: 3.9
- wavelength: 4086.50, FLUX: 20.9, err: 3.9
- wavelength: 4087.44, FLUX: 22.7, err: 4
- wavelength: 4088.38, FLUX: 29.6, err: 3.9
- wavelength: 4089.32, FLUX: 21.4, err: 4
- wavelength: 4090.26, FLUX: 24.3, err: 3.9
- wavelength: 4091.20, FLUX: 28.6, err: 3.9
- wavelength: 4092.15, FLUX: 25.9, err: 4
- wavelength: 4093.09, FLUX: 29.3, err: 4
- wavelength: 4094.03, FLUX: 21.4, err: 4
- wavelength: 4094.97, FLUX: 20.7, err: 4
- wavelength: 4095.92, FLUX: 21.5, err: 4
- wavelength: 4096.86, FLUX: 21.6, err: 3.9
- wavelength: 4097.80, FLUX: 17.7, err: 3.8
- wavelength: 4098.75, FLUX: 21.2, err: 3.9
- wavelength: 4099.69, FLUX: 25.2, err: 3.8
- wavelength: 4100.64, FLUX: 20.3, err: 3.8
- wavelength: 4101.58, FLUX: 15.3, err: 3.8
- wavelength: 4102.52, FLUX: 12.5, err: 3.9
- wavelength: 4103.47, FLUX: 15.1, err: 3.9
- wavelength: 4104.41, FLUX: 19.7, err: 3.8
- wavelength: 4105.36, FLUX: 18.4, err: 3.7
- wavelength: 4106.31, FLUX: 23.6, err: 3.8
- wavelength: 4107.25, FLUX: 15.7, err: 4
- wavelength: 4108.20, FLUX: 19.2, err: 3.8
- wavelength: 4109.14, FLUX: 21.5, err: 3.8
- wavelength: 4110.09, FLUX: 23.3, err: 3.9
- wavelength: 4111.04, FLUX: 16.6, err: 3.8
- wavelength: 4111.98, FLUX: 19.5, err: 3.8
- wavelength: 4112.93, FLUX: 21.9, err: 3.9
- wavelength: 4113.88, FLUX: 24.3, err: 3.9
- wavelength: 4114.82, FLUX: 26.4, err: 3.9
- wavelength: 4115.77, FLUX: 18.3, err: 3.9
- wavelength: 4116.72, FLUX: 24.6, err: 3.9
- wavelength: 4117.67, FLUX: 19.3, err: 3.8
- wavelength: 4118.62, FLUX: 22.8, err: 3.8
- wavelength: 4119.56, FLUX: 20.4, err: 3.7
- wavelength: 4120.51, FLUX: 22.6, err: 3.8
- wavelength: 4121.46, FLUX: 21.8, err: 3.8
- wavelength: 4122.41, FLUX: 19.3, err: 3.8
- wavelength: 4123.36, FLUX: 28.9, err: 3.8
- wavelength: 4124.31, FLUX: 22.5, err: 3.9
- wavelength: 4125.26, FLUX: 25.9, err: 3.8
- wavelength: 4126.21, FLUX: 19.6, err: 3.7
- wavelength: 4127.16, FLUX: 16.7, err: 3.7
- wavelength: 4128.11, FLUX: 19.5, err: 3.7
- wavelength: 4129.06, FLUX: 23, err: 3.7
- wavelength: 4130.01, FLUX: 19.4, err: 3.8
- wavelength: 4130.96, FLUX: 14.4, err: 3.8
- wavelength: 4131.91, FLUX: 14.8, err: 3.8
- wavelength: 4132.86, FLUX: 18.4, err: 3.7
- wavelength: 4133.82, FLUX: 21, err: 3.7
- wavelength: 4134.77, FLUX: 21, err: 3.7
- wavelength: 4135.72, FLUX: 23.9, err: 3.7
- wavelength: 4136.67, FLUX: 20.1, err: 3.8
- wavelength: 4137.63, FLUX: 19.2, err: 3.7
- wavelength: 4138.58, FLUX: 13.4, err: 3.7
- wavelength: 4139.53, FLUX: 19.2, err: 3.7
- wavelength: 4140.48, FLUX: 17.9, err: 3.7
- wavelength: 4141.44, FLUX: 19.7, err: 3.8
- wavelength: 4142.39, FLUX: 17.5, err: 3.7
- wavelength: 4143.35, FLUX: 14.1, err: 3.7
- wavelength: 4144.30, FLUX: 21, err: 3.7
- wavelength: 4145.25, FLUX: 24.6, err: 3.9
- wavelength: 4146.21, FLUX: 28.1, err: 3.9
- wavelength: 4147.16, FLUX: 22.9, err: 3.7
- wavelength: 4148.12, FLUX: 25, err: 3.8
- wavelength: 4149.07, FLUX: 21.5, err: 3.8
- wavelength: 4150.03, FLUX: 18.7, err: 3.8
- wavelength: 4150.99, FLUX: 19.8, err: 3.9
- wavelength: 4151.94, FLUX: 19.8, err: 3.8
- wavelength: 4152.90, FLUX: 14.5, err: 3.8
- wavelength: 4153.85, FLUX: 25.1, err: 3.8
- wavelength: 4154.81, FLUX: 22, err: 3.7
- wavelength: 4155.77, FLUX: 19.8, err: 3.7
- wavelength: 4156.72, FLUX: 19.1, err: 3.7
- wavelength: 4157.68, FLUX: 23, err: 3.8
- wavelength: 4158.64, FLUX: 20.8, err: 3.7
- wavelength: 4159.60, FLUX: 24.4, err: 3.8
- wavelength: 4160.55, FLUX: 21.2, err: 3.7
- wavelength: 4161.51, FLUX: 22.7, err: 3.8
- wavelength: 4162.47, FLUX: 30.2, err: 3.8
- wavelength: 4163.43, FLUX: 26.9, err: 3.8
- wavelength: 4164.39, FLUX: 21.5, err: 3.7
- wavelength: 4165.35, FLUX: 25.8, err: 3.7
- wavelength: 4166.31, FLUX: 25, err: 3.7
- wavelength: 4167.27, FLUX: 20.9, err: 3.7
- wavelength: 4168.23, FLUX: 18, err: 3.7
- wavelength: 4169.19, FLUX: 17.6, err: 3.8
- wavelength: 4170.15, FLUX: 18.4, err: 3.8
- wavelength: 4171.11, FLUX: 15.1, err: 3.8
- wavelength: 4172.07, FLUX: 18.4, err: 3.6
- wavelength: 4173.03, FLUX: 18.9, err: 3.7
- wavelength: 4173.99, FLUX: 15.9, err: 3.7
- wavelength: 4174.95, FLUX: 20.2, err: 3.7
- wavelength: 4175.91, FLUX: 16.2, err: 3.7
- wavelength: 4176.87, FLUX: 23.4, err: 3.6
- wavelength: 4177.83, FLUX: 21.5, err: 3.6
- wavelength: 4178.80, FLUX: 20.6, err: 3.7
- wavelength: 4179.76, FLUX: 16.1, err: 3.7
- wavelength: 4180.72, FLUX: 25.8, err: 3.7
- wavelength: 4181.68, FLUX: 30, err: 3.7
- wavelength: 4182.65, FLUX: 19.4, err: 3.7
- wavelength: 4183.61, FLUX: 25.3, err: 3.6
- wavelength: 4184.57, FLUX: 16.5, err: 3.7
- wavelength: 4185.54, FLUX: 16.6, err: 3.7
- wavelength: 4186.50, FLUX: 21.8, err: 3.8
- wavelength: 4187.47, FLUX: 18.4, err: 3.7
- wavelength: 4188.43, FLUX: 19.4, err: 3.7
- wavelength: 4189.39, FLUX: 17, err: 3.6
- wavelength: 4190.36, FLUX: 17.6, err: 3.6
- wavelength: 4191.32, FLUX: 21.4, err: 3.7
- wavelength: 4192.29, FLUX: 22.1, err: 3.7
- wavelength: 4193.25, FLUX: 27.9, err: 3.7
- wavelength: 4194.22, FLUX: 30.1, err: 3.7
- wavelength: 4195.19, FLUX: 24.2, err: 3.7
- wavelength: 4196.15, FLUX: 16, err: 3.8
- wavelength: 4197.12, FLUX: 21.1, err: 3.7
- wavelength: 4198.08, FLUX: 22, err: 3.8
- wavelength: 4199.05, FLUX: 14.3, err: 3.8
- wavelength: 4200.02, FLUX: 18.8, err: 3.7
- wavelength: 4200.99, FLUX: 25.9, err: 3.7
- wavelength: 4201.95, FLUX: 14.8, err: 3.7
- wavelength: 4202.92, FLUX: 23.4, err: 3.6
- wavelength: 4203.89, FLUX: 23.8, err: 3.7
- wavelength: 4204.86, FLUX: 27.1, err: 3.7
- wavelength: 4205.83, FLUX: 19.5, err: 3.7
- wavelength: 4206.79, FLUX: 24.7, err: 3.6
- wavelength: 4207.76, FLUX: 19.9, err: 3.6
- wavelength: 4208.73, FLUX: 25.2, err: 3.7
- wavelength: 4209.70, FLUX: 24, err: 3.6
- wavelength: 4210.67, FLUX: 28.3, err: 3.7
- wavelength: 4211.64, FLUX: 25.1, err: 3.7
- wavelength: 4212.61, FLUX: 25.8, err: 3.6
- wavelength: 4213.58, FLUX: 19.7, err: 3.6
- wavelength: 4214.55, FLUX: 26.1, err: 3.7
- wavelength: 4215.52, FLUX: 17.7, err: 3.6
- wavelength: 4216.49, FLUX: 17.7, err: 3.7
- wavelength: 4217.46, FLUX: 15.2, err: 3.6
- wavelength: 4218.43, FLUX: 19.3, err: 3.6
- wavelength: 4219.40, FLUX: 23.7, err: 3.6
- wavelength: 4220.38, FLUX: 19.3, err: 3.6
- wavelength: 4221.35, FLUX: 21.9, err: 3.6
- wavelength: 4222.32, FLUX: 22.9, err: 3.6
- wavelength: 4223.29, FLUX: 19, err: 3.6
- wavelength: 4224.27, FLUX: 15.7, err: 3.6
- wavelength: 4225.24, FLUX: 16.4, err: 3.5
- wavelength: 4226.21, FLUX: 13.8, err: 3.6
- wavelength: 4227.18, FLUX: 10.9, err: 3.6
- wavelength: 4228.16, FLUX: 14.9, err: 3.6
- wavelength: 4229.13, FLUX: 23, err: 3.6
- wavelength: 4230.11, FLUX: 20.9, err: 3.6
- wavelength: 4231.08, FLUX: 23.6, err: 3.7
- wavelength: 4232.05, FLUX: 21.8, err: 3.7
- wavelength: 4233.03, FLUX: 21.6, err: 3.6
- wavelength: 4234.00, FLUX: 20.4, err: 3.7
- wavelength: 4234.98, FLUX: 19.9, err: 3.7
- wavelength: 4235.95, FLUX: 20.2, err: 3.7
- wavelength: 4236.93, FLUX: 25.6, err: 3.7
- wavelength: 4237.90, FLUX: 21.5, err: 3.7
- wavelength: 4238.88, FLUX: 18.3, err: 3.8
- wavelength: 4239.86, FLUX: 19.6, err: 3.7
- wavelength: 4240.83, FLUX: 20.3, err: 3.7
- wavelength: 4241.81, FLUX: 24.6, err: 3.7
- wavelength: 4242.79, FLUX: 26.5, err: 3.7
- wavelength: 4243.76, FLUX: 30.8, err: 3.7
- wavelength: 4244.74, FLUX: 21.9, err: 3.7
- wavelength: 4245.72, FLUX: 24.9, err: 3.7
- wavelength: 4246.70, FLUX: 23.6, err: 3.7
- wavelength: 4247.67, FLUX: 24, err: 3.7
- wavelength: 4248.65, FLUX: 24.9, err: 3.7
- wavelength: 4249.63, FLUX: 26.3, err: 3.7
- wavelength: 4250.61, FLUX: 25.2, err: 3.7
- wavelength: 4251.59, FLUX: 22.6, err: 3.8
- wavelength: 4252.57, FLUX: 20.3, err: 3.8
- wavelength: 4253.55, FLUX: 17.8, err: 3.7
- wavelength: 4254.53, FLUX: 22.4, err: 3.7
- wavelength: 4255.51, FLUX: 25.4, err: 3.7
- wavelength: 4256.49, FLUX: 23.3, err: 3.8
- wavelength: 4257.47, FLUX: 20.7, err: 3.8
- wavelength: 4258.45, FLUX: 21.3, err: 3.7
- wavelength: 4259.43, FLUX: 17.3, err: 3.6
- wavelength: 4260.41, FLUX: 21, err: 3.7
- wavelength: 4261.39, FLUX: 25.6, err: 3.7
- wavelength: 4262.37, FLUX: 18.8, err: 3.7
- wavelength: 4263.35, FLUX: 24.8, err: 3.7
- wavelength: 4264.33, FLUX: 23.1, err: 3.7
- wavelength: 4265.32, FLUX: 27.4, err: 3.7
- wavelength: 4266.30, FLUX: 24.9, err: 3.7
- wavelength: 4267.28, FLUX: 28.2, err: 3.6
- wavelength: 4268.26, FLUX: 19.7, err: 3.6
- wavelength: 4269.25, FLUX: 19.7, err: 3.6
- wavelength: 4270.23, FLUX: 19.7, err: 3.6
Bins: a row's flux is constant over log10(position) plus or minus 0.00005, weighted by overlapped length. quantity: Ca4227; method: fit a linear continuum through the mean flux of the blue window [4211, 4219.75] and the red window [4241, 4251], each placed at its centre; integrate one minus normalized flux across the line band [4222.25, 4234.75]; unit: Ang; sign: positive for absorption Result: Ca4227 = 2.3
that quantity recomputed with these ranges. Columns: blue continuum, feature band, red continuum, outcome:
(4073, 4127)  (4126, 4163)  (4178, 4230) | 1.2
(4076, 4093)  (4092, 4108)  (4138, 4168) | 1.6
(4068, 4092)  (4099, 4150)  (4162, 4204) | 2.1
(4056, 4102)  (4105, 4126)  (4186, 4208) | -0.6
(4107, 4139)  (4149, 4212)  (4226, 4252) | -0.2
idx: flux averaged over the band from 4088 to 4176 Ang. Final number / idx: 20.9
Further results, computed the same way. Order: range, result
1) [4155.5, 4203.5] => 21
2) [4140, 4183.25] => 21.1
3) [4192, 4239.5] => 21.1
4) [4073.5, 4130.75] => 21.3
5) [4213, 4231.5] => 19.1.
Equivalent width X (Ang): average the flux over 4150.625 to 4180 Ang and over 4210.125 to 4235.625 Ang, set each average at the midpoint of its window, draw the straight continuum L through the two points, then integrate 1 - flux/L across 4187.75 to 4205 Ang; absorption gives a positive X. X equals -0.8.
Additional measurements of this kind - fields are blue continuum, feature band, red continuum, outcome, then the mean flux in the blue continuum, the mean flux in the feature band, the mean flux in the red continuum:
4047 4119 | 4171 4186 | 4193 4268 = 0.99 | 20.8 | 20.1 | 21.9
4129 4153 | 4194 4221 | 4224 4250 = -1.21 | 19.8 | 21.8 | 21.4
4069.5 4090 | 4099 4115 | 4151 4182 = 1.06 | 21.2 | 19.8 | 21.2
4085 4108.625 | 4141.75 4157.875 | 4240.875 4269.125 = 0.70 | 21.1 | 20.9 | 23.4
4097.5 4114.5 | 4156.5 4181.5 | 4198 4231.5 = -1.21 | 19.6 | 21.2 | 20.7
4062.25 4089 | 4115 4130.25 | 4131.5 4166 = -0.57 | 20.5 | 21.7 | 21.1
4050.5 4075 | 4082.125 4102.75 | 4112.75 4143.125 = -2.00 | 20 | 22.2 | 20.5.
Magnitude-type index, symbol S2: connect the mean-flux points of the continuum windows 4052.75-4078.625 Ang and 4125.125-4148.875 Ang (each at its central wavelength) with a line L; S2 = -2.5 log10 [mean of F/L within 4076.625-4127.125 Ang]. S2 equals -0.10 mag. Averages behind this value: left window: 19.4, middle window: 21.6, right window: 20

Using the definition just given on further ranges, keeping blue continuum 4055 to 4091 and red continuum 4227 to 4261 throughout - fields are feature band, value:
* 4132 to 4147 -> 0.07 mag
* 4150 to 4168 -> -0.04 mag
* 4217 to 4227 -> 0.18 mag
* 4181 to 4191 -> 0.06 mag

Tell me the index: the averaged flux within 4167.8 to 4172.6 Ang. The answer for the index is 17.5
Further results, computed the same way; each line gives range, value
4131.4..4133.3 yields 16.5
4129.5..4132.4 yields 16.3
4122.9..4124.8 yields 25.7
